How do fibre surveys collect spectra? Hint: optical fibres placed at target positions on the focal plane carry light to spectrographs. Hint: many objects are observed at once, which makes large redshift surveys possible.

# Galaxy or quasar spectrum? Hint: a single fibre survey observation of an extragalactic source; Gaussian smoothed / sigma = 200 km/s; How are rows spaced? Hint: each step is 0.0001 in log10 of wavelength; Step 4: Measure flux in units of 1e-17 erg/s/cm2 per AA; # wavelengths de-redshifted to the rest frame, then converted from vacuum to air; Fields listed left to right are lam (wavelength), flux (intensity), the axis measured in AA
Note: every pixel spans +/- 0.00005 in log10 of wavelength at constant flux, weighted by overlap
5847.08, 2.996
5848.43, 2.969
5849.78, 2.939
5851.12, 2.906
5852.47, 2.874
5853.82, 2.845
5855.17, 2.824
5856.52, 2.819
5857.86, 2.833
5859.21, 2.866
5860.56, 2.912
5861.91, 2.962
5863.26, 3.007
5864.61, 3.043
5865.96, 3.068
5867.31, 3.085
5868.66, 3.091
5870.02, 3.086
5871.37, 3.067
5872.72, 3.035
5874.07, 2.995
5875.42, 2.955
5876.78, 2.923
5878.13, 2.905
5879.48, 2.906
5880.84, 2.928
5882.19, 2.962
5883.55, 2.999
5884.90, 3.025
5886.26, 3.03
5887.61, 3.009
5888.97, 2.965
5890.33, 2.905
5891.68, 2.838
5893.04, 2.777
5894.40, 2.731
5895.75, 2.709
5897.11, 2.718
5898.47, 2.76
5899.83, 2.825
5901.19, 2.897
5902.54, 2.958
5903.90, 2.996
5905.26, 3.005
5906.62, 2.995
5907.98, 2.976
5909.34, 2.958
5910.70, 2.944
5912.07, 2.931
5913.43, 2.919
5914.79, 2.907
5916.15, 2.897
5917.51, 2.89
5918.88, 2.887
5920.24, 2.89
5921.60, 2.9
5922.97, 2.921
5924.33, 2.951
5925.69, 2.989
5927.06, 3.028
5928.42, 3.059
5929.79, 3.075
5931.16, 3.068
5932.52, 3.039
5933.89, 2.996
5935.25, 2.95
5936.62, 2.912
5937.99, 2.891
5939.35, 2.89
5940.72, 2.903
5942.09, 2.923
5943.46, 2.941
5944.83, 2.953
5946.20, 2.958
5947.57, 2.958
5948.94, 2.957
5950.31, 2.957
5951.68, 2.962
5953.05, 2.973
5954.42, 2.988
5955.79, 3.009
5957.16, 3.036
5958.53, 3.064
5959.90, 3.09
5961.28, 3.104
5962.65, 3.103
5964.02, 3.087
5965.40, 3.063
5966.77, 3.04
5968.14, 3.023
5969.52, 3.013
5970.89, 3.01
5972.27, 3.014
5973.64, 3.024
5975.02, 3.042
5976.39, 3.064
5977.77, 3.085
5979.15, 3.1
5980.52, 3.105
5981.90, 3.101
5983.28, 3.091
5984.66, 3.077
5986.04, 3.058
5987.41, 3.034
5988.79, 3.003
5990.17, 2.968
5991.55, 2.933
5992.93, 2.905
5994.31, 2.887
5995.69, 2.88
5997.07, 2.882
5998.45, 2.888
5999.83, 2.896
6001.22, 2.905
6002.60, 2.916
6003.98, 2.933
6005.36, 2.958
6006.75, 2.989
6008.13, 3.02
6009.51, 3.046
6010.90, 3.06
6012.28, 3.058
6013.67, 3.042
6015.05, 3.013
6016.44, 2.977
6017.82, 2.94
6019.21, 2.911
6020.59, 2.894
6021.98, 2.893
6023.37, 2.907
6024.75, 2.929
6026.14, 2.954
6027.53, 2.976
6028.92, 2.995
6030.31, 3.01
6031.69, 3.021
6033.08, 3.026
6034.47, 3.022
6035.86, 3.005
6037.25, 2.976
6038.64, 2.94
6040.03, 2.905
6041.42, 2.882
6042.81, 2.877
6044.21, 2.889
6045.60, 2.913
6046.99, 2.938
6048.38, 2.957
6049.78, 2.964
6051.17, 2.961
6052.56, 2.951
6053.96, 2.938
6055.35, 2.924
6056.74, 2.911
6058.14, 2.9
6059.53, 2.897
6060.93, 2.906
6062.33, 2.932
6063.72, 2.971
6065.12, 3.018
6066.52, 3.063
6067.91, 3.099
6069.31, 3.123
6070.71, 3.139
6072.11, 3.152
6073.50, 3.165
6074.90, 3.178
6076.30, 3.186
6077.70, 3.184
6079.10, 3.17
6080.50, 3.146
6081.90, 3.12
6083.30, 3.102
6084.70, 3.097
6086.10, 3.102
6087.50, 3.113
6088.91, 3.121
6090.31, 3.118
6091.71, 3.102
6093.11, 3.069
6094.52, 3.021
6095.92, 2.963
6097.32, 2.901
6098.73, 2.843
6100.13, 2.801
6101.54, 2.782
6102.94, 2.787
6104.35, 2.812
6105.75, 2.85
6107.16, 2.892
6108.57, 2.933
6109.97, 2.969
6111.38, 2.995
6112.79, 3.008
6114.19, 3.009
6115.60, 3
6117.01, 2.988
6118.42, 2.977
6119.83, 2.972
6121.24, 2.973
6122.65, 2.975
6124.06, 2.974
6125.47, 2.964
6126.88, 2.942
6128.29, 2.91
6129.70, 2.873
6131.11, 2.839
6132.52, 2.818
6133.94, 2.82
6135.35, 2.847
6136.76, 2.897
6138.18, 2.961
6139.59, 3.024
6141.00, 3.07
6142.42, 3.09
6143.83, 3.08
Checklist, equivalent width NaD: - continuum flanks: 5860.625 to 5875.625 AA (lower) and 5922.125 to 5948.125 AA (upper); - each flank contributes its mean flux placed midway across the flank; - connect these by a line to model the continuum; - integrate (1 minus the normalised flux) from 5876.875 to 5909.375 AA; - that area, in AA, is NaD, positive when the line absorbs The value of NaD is 1.1 AA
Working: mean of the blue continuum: 3.03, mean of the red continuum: 2.97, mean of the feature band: 2.91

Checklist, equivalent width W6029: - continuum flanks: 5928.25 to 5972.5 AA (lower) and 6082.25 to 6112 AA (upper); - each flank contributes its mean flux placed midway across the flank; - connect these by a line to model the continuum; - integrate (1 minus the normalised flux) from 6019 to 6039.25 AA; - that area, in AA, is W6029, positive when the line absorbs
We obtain 0.1 AA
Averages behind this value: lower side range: 3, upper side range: 2.97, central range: 2.97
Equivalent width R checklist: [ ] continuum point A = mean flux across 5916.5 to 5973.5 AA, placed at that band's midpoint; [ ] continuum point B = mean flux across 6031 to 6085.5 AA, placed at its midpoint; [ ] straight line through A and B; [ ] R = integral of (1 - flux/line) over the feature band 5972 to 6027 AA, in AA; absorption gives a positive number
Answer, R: 0.3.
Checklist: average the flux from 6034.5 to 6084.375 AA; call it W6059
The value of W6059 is 3.01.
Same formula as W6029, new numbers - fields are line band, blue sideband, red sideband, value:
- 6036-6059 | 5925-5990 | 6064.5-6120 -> 0.7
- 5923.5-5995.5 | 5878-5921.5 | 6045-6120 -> -1.7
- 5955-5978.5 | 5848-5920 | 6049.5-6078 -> -0.6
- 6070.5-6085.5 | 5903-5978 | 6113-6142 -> -1.0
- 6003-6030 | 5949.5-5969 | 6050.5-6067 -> 0.1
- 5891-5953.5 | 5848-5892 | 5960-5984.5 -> 1.8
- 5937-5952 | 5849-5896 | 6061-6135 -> 0.1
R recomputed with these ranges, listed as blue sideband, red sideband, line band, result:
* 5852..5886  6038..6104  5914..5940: 0.2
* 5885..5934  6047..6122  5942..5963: -0.4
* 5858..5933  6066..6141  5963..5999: -0.6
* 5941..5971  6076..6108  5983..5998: 0.2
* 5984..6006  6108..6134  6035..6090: -1.4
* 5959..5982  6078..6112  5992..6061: 1.9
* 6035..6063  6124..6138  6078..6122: -1.4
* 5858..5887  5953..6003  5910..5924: 0.4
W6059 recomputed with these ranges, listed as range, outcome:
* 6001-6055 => 2.96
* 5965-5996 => 3.02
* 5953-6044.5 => 2.99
